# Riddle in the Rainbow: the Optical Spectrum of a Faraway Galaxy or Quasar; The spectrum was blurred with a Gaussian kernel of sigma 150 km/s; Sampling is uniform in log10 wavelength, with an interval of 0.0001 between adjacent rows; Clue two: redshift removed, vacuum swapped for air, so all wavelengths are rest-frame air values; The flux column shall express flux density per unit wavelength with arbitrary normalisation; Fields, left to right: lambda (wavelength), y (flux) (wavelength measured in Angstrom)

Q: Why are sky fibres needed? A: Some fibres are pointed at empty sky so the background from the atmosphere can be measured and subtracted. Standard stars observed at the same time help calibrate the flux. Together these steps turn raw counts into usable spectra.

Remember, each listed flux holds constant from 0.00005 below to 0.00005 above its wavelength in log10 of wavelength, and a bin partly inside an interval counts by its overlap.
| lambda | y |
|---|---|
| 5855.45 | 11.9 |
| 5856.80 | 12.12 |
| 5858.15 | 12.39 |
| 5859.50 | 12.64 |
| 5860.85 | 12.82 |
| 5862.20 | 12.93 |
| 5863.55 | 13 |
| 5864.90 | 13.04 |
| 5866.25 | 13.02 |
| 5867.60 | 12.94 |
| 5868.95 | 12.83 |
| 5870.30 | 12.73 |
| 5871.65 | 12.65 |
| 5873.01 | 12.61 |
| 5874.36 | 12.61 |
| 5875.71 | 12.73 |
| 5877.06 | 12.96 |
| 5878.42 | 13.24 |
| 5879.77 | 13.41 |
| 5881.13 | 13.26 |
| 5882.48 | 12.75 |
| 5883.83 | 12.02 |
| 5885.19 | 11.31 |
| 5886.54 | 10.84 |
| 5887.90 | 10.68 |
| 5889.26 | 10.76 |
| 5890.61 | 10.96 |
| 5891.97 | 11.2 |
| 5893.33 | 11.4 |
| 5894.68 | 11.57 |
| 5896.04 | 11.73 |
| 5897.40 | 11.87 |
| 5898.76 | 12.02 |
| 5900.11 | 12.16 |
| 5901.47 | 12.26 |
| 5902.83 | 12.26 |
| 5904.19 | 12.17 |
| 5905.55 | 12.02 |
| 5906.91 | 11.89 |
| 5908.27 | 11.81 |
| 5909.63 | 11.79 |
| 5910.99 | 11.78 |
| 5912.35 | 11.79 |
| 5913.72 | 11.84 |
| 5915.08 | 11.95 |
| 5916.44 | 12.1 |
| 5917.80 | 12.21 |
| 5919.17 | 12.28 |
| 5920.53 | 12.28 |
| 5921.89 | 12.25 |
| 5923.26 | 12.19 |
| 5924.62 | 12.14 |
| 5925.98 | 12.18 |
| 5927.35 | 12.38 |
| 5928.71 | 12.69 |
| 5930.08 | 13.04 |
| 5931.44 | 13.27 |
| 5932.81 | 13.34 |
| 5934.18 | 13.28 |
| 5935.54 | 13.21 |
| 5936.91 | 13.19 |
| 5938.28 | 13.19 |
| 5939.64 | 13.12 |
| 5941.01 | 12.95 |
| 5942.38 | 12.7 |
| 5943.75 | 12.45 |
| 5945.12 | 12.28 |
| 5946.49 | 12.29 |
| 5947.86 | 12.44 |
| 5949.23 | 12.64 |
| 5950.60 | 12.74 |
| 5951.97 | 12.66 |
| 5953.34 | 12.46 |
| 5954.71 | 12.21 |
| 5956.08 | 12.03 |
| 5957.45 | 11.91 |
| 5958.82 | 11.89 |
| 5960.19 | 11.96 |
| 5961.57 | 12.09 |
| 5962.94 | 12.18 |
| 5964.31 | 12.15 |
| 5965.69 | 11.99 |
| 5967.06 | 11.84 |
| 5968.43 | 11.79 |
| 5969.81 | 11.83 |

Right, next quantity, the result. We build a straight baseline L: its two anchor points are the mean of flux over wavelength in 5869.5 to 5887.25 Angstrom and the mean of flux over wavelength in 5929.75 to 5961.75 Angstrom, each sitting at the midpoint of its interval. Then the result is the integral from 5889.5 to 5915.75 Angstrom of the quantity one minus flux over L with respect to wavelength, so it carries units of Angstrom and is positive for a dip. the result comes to 1.6 Angstrom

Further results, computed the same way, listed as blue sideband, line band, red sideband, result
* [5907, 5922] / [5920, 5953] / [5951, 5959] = -1.56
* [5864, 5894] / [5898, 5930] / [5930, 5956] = 1.10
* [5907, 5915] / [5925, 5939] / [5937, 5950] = -0.65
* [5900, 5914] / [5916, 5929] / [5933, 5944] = 0.25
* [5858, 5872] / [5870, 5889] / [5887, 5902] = -0.29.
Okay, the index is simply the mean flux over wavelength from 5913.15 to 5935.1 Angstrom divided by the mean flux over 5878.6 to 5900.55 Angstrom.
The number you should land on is 1.06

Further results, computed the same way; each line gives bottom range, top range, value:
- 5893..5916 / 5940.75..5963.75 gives 1.04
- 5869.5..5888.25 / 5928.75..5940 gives 1.06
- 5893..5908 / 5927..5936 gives 1.09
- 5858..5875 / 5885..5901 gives 0.89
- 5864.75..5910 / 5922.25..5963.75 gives 1.03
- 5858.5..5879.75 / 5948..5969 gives 0.95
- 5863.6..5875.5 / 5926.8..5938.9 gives 1.02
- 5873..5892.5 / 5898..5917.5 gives 0.99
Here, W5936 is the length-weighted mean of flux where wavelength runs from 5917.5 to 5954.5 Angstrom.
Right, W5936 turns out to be 12.7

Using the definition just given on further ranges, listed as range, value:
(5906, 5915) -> 11.8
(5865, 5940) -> 12.3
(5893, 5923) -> 12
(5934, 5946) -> 12.9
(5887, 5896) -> 11.1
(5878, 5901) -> 11.8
